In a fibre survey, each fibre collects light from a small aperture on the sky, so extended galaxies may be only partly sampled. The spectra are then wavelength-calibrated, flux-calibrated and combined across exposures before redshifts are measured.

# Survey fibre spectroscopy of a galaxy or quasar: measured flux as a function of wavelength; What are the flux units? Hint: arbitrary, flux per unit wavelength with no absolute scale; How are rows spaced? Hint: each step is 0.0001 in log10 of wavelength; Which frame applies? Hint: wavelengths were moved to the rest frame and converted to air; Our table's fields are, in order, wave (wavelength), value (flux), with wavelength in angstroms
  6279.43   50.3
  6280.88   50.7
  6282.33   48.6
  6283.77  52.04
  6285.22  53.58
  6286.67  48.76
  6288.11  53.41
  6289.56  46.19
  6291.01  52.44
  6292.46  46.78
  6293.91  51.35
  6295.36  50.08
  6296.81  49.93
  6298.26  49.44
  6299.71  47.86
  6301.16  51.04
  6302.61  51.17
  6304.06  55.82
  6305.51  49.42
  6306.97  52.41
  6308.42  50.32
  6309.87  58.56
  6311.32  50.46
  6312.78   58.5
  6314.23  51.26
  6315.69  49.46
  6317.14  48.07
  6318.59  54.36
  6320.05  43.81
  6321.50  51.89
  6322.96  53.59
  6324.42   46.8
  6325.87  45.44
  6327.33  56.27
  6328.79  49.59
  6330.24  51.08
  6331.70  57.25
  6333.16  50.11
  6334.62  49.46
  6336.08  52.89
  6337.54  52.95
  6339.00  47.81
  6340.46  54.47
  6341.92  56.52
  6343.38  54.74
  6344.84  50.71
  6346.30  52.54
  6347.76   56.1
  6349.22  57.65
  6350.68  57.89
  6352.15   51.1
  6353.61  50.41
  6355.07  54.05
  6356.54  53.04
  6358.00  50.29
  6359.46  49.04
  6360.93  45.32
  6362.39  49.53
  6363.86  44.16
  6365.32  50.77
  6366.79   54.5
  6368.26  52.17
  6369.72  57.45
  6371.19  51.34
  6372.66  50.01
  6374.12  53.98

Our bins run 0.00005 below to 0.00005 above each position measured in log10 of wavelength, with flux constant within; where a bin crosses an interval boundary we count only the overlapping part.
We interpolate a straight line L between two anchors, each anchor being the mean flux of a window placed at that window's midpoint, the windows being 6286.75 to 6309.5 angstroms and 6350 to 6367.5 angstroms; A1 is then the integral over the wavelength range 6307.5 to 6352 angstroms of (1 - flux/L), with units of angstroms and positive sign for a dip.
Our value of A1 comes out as -1.4 angstroms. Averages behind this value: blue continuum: 50.6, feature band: 52.3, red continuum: 50.8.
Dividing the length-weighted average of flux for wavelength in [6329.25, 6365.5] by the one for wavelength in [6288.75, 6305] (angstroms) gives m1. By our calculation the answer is 1.0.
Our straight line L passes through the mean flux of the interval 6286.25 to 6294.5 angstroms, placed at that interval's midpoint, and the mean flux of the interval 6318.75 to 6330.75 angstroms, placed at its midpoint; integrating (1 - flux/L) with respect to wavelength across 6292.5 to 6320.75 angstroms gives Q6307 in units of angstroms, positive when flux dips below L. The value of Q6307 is -0.7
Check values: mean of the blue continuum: 49.8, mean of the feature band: 51.1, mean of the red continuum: 50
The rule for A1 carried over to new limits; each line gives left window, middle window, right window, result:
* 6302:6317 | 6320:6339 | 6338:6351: 0.9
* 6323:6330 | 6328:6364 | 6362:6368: -1.5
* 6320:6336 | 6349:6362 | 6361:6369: -0.4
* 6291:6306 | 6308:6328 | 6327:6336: 0.0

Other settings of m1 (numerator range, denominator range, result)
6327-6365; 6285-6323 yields 1.02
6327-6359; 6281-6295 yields 1.05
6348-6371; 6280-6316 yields 1.01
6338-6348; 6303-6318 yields 1.01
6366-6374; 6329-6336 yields 1.02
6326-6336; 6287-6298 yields 1.04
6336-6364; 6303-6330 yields 1.01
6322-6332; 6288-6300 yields 1.03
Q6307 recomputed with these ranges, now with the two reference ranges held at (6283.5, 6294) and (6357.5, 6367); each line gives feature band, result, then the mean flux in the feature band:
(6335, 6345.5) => -0.7 angstroms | 52.8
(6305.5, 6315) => -0.6 angstroms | 53.2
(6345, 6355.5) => -1.1 angstroms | 54.1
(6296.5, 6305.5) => -0.1 angstroms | 50.8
